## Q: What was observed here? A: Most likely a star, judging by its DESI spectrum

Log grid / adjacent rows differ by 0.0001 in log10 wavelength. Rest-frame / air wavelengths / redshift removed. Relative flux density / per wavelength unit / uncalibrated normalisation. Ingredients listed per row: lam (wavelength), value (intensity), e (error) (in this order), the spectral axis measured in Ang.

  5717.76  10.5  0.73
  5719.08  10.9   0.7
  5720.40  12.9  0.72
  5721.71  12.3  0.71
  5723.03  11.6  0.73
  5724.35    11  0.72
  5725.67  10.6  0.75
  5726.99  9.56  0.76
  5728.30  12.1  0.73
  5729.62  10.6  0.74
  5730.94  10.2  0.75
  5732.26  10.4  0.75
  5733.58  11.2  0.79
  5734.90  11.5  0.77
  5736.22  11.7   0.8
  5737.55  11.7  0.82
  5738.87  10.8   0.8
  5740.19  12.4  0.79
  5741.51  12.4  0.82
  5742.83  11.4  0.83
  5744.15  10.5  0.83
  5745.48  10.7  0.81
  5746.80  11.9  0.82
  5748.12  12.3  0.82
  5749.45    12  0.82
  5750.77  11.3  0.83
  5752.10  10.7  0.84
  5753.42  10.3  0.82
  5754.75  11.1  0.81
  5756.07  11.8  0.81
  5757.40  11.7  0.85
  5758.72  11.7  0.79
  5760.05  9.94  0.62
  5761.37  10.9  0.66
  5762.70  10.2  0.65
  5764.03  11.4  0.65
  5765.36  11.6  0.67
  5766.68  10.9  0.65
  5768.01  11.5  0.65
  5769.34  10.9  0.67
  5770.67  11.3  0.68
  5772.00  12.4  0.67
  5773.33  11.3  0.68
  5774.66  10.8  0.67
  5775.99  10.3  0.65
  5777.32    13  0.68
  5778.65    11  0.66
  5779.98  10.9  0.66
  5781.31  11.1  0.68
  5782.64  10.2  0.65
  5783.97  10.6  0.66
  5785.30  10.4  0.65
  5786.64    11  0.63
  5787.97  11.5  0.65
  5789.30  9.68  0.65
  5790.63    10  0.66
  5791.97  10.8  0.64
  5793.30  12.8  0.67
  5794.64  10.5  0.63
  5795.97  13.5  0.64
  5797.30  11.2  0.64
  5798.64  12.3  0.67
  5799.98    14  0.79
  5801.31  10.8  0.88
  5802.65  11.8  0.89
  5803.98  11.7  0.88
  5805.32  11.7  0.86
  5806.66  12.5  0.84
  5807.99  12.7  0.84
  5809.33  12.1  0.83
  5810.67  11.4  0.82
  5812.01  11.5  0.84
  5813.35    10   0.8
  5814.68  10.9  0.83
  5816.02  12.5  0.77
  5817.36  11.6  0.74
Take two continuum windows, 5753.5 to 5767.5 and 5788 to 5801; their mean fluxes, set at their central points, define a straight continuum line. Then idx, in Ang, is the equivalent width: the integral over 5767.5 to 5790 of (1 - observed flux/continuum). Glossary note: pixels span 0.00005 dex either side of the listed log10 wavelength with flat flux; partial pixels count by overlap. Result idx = 0.6 Ang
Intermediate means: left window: 11.1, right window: 11.6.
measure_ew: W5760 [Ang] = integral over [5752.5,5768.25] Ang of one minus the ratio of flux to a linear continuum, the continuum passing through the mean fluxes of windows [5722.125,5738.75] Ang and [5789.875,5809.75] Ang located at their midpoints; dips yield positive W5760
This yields 0.45 Ang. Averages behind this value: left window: 11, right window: 11.9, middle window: 11.1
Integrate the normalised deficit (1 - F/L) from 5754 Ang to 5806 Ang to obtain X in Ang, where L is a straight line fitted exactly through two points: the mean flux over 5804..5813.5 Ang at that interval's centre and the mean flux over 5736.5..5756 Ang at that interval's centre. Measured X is 1.5 Ang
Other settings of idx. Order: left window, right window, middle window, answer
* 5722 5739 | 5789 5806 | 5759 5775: 0.3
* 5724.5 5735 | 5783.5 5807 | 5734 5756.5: -1.1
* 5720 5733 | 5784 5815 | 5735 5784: 0.0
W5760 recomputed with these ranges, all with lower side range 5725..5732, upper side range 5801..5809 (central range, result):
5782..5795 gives 0.99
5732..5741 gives -0.59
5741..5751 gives -0.60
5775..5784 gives 0.35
